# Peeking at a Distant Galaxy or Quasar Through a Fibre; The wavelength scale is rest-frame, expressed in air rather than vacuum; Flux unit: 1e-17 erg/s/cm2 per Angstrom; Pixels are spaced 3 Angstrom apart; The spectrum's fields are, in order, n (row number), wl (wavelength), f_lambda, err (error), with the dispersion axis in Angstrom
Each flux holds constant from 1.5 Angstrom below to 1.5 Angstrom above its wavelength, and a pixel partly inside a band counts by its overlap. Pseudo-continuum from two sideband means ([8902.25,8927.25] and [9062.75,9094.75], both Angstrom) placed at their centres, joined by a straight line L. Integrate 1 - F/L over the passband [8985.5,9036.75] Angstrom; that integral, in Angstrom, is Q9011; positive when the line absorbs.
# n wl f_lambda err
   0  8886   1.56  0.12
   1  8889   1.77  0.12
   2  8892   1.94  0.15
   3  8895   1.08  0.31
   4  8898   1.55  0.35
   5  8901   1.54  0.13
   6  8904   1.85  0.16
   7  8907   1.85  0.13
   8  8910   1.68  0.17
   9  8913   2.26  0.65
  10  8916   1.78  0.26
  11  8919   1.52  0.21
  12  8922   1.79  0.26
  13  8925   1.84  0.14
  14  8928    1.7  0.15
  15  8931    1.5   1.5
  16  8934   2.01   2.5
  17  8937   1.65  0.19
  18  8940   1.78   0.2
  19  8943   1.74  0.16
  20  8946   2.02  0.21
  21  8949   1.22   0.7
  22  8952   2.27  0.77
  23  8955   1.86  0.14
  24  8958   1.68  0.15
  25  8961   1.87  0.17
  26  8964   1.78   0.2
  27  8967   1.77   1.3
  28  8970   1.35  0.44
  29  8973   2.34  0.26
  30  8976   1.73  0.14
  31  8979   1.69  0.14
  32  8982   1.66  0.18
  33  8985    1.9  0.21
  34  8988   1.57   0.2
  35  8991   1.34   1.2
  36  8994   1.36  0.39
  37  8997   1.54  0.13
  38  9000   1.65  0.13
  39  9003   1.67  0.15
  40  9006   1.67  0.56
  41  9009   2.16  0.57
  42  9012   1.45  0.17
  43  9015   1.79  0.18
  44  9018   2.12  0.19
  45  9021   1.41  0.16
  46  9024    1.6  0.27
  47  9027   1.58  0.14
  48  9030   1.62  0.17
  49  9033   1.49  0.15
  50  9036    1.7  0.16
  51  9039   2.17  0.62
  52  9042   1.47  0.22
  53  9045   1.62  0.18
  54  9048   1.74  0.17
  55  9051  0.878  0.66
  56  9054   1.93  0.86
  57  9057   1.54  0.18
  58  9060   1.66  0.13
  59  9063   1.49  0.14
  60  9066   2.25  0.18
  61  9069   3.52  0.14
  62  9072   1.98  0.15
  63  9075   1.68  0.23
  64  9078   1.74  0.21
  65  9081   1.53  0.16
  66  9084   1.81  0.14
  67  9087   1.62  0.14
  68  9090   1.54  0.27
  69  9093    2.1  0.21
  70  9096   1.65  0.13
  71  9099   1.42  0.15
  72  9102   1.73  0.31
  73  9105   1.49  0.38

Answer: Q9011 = 7.0 Angstrom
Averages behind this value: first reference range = 1.81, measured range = 1.63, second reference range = 1.95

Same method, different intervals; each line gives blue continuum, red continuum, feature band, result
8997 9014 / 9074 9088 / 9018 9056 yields 1.7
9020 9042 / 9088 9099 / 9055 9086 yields -4.2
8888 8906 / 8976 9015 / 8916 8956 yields -3.1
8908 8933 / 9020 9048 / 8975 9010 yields 0.6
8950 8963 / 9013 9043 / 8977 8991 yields 1.1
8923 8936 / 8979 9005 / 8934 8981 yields -2.9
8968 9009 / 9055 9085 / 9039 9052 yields 2.2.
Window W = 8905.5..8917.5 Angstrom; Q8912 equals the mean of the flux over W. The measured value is 1.89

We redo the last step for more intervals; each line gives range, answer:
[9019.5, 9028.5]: 1.53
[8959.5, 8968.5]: 1.81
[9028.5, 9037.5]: 1.6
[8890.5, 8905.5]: 1.59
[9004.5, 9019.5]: 1.84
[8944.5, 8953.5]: 1.84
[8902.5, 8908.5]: 1.85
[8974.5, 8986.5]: 1.74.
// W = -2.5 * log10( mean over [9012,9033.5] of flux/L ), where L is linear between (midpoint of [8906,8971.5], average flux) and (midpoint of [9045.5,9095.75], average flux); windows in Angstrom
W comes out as 0.09 mag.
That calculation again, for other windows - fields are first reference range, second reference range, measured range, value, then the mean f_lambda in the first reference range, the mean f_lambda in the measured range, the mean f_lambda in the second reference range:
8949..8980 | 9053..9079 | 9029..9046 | 0.151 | 1.81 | 1.68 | 1.98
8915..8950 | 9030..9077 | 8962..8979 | -0.026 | 1.72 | 1.79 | 1.8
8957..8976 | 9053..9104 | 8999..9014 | 0.051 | 1.8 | 1.72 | 1.83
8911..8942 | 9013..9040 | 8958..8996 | 0.031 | 1.78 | 1.69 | 1.71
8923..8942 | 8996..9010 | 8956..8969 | -0.014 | 1.75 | 1.76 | 1.73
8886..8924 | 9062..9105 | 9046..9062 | 0.180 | 1.71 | 1.55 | 1.85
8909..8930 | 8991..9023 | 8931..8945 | -0.004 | 1.79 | 1.77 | 1.66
